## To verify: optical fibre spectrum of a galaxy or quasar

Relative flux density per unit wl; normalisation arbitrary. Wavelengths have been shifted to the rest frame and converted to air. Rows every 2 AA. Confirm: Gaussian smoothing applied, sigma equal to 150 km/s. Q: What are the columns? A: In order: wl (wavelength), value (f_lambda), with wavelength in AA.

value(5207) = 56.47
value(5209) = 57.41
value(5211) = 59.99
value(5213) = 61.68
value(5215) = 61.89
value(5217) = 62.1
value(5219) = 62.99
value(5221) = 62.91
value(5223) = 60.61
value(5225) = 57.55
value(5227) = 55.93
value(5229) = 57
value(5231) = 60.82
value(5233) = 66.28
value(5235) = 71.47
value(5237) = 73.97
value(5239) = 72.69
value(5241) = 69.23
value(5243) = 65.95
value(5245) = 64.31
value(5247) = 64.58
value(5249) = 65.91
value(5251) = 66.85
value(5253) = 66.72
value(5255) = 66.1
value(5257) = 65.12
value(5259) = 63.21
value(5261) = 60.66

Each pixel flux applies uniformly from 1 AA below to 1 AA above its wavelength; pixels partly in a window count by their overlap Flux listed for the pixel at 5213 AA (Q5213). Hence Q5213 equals 61.68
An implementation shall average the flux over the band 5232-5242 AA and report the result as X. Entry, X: 70.7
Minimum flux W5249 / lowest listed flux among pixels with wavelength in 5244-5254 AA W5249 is 64.31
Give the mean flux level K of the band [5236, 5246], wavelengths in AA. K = 69.2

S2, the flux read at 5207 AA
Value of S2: 56.47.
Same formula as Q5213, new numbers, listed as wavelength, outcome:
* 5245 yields 64.31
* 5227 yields 55.93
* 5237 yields 73.97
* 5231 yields 60.82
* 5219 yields 62.99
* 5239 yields 72.69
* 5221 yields 62.91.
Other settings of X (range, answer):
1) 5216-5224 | 62.2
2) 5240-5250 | 66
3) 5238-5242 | 71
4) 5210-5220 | 61.7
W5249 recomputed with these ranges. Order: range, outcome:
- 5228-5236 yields 57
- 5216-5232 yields 55.93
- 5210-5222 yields 59.99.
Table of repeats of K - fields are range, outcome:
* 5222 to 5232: 58.4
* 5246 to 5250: 65.2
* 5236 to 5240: 73.3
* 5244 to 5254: 65.7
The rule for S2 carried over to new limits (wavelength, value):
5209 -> 57.41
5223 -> 60.61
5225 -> 57.55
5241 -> 69.23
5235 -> 71.47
